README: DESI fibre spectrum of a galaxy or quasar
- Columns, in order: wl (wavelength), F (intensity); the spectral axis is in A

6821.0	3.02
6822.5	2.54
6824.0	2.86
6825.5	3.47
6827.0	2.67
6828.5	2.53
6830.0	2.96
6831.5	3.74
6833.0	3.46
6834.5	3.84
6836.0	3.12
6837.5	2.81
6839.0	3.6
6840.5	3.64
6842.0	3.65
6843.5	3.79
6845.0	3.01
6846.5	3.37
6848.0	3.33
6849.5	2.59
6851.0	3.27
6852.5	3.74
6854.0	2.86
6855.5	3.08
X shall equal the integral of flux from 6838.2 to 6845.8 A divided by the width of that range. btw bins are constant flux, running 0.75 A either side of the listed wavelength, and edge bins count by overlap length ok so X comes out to 3.53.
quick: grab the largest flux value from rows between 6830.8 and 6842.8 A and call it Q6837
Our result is 3.84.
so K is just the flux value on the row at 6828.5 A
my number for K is 2.53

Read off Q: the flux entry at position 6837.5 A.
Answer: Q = 2.81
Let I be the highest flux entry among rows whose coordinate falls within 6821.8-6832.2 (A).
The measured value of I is 3.74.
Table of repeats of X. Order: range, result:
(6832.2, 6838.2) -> 3.32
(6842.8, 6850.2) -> 3.22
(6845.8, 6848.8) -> 3.34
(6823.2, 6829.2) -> 2.88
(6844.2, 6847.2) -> 3.2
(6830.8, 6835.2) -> 3.68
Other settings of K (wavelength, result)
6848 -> 3.33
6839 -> 3.6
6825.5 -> 3.47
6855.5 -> 3.08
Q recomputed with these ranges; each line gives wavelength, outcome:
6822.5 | 2.54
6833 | 3.46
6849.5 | 2.59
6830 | 2.96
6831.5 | 3.74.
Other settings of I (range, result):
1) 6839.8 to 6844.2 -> 3.79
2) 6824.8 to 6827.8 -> 3.47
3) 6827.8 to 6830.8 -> 2.96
